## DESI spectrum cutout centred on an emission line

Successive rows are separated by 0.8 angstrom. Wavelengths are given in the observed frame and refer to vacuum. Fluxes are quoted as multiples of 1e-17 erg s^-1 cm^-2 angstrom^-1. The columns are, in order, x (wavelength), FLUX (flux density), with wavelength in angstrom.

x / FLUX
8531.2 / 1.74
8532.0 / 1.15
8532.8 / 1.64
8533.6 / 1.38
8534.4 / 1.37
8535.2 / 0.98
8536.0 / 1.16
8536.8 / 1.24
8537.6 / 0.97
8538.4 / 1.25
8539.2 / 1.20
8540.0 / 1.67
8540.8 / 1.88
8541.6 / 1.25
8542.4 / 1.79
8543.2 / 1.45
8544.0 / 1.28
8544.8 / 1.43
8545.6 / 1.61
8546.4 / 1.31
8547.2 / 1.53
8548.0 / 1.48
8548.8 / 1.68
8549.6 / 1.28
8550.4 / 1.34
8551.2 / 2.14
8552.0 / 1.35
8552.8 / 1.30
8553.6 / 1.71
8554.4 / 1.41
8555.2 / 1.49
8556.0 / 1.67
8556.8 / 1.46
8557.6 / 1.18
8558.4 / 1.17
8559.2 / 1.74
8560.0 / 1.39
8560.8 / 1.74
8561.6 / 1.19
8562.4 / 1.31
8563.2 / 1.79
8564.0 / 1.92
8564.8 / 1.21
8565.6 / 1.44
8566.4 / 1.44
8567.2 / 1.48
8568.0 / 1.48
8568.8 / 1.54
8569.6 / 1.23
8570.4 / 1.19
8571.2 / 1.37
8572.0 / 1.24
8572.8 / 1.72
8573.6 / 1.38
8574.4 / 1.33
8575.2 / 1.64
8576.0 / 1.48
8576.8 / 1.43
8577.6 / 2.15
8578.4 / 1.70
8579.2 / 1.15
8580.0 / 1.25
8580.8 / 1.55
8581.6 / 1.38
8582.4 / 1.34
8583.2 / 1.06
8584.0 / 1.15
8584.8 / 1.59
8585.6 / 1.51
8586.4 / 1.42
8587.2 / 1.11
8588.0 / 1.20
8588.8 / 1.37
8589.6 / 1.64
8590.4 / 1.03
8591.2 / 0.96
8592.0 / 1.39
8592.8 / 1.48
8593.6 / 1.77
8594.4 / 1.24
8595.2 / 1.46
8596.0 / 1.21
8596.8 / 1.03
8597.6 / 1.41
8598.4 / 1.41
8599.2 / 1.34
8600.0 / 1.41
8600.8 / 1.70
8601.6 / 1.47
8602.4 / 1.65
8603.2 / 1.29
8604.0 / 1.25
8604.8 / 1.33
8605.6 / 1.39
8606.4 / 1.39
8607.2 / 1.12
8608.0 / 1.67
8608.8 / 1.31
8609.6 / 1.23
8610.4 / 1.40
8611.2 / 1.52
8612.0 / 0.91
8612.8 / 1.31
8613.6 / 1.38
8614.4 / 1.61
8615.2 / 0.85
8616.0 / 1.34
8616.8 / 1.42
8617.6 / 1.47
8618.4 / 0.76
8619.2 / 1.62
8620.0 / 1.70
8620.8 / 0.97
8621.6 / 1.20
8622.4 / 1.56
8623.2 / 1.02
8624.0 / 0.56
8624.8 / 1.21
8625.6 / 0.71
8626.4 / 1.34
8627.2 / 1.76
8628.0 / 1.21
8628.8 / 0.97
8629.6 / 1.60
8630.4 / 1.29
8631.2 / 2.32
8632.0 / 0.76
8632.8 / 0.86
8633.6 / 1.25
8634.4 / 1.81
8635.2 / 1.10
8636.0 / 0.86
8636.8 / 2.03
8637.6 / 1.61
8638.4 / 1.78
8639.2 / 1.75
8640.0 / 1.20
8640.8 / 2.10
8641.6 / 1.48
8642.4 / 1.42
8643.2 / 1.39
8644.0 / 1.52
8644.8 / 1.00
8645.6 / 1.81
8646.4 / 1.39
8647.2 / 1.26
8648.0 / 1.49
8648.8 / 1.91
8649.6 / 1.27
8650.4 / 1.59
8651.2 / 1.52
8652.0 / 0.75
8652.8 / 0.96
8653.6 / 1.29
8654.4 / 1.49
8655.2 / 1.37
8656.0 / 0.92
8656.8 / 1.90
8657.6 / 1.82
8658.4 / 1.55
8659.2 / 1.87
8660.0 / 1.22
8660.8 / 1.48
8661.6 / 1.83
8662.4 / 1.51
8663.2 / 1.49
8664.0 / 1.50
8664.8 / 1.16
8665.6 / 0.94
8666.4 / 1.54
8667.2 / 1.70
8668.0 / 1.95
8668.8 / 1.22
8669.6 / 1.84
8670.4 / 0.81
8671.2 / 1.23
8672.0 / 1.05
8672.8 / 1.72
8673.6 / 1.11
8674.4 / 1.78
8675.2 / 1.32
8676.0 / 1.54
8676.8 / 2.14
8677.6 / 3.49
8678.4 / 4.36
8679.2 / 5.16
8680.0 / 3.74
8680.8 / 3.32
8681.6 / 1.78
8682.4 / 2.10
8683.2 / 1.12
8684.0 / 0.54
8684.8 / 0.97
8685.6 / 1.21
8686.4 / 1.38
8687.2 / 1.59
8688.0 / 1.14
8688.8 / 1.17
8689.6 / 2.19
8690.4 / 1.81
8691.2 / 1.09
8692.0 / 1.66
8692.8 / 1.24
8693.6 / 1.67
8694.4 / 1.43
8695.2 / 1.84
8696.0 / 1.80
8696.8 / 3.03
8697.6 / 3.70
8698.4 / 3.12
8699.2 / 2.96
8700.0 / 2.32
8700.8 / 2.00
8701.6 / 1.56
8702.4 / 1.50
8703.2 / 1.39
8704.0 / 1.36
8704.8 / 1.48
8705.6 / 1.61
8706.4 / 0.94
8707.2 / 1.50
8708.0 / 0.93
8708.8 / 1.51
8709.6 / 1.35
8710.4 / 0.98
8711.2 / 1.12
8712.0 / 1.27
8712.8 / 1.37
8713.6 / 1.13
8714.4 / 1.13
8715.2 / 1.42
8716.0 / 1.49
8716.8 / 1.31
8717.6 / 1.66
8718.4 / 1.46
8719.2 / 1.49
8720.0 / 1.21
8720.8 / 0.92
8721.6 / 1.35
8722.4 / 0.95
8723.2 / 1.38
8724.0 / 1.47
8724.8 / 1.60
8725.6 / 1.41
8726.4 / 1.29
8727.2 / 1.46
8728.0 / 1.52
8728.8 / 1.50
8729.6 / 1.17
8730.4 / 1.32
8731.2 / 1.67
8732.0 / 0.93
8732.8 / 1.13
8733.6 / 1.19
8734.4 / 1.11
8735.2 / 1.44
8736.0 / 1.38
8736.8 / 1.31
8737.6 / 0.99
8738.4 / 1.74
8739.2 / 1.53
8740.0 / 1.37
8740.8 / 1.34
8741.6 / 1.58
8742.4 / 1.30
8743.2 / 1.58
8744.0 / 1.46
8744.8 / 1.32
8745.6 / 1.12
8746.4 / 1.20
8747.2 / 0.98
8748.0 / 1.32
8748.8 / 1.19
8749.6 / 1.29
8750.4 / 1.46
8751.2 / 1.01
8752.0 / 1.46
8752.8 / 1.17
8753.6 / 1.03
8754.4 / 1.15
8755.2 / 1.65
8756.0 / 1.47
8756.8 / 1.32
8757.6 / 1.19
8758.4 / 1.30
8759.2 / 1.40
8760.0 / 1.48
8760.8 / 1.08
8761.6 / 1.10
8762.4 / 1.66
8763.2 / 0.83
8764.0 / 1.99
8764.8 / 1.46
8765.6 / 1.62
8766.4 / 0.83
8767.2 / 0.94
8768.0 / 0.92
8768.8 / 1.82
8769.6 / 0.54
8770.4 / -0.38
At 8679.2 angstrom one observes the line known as [S II]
